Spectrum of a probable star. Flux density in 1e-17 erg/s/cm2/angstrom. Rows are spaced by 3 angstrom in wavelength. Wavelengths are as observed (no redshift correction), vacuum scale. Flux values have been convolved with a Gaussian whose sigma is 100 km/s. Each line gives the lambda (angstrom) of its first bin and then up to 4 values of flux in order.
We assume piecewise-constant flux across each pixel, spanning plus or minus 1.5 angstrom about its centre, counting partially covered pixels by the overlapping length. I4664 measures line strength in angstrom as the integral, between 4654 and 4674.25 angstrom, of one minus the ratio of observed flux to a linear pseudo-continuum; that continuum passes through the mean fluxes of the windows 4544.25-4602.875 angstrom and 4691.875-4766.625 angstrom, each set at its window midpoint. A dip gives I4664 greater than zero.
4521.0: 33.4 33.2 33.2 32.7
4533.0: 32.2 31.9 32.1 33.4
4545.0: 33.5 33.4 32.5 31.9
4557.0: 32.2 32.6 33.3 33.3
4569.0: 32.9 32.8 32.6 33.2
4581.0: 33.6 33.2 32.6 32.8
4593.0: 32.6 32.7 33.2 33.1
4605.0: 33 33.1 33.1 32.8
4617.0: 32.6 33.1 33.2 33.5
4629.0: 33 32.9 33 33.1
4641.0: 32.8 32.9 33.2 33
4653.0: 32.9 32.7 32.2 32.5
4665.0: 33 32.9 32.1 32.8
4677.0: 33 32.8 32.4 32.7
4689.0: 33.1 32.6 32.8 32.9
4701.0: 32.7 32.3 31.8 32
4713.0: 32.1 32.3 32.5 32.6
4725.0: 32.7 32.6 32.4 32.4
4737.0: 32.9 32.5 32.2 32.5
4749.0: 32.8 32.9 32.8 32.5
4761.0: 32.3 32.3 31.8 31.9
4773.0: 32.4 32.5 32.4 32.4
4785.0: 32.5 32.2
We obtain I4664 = 0.0 angstrom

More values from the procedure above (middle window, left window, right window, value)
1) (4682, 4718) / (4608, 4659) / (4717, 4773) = 0.2 angstrom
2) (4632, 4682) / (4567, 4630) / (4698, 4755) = -0.1 angstrom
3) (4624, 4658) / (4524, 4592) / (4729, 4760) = -0.3 angstrom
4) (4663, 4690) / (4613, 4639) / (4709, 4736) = 0.0 angstrom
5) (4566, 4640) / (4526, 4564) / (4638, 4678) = -0.6 angstrom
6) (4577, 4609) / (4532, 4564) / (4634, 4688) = -0.3 angstrom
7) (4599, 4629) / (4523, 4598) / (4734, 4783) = -0.3 angstrom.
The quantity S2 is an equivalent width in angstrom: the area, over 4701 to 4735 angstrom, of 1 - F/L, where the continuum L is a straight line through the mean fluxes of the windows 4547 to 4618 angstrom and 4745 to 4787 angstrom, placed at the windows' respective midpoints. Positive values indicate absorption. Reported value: 0.2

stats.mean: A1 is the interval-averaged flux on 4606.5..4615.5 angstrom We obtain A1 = 33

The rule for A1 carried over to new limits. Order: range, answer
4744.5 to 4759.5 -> 32.7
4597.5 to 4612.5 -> 33.1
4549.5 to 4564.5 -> 32.5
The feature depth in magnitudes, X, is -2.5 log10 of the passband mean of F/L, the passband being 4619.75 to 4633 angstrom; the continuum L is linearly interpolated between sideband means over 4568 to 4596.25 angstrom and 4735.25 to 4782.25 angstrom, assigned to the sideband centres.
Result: -0.01 mag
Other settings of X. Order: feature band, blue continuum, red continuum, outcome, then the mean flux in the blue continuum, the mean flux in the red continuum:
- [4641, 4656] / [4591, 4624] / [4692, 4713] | -0.01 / 32.9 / 32.4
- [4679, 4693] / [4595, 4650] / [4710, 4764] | 0.00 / 33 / 32.5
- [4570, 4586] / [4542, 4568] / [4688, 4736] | -0.01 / 32.9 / 32.5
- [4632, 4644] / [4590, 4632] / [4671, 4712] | 0.00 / 33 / 32.6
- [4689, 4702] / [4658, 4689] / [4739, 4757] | 0.00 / 32.7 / 32.6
